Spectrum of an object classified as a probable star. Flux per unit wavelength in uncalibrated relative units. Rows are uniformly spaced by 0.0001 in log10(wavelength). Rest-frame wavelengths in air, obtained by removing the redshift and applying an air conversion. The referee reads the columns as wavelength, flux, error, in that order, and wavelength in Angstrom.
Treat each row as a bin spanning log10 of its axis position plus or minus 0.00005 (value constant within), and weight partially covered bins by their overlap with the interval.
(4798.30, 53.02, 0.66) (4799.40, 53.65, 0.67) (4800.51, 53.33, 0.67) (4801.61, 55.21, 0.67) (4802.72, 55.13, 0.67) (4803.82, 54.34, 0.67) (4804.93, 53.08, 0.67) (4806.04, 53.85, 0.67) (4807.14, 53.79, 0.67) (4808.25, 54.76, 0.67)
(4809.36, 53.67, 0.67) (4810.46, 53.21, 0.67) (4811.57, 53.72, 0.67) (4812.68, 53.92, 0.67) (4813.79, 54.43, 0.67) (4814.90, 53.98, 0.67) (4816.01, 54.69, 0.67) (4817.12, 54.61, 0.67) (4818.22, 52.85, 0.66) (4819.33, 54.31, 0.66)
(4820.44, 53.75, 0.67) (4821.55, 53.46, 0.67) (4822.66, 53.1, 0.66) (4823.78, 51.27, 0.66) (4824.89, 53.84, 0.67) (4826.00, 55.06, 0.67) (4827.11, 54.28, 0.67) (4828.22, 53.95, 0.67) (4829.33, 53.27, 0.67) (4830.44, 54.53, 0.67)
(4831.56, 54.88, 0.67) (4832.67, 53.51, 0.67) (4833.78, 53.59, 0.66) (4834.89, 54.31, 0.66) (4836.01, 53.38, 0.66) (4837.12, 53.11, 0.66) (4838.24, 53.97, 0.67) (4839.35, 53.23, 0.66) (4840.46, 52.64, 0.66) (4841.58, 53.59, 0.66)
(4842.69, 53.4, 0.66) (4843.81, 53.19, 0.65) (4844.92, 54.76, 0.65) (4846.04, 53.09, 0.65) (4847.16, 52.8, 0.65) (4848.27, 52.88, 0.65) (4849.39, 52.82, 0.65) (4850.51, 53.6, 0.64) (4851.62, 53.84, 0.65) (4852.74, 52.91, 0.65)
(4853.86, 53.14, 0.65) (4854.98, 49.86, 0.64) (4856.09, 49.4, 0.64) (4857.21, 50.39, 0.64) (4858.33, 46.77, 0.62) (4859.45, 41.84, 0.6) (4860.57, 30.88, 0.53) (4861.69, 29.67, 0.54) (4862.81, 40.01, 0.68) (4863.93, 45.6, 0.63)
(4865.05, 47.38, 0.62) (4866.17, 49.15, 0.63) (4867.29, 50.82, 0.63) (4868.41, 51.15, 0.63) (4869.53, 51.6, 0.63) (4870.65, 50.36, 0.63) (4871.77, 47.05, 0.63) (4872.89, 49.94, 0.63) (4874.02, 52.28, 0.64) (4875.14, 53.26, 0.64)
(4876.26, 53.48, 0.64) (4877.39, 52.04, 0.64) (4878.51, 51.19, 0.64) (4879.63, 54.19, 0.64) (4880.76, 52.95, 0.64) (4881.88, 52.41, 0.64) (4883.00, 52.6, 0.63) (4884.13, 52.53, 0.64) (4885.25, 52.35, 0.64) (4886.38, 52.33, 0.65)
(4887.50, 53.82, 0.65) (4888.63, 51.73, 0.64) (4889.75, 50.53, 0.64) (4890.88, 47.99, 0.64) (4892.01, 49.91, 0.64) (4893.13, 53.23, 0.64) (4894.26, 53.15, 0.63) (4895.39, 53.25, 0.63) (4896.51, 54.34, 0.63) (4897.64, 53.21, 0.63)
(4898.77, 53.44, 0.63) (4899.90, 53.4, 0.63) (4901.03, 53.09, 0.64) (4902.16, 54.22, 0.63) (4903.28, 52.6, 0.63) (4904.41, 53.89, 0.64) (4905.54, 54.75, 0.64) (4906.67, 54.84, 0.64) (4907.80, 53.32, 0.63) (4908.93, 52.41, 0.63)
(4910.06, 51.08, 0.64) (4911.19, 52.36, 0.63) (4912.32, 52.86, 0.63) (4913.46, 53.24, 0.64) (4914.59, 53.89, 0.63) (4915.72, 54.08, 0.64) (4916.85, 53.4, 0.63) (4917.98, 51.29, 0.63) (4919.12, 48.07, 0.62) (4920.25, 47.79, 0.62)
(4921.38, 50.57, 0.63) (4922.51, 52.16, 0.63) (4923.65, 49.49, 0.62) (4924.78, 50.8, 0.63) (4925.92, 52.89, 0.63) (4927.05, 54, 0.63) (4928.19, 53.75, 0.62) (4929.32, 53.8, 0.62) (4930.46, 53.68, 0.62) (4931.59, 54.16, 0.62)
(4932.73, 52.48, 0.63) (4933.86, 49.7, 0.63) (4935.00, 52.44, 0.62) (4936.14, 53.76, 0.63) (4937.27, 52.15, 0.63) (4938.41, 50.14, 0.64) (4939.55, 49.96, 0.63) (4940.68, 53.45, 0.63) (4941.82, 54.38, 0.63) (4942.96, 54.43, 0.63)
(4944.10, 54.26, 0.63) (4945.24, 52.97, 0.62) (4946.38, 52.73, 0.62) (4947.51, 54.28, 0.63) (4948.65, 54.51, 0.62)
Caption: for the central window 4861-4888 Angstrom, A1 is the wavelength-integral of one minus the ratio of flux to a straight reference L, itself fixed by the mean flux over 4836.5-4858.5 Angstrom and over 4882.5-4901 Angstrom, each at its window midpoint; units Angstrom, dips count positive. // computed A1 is 1.3 Angstrom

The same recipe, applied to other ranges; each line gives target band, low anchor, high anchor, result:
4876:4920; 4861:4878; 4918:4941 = -2.45 Angstrom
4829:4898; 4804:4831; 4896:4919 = 3.15 Angstrom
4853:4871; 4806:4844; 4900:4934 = 2.39 Angstrom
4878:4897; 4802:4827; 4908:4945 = 0.21 Angstrom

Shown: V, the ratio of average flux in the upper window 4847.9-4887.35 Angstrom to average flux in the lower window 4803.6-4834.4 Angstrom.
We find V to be 0.9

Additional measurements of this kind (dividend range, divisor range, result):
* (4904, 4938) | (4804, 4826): 0.98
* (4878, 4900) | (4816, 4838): 0.97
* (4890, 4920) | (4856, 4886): 1.08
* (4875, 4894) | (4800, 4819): 0.96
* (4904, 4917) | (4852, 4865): 1.19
